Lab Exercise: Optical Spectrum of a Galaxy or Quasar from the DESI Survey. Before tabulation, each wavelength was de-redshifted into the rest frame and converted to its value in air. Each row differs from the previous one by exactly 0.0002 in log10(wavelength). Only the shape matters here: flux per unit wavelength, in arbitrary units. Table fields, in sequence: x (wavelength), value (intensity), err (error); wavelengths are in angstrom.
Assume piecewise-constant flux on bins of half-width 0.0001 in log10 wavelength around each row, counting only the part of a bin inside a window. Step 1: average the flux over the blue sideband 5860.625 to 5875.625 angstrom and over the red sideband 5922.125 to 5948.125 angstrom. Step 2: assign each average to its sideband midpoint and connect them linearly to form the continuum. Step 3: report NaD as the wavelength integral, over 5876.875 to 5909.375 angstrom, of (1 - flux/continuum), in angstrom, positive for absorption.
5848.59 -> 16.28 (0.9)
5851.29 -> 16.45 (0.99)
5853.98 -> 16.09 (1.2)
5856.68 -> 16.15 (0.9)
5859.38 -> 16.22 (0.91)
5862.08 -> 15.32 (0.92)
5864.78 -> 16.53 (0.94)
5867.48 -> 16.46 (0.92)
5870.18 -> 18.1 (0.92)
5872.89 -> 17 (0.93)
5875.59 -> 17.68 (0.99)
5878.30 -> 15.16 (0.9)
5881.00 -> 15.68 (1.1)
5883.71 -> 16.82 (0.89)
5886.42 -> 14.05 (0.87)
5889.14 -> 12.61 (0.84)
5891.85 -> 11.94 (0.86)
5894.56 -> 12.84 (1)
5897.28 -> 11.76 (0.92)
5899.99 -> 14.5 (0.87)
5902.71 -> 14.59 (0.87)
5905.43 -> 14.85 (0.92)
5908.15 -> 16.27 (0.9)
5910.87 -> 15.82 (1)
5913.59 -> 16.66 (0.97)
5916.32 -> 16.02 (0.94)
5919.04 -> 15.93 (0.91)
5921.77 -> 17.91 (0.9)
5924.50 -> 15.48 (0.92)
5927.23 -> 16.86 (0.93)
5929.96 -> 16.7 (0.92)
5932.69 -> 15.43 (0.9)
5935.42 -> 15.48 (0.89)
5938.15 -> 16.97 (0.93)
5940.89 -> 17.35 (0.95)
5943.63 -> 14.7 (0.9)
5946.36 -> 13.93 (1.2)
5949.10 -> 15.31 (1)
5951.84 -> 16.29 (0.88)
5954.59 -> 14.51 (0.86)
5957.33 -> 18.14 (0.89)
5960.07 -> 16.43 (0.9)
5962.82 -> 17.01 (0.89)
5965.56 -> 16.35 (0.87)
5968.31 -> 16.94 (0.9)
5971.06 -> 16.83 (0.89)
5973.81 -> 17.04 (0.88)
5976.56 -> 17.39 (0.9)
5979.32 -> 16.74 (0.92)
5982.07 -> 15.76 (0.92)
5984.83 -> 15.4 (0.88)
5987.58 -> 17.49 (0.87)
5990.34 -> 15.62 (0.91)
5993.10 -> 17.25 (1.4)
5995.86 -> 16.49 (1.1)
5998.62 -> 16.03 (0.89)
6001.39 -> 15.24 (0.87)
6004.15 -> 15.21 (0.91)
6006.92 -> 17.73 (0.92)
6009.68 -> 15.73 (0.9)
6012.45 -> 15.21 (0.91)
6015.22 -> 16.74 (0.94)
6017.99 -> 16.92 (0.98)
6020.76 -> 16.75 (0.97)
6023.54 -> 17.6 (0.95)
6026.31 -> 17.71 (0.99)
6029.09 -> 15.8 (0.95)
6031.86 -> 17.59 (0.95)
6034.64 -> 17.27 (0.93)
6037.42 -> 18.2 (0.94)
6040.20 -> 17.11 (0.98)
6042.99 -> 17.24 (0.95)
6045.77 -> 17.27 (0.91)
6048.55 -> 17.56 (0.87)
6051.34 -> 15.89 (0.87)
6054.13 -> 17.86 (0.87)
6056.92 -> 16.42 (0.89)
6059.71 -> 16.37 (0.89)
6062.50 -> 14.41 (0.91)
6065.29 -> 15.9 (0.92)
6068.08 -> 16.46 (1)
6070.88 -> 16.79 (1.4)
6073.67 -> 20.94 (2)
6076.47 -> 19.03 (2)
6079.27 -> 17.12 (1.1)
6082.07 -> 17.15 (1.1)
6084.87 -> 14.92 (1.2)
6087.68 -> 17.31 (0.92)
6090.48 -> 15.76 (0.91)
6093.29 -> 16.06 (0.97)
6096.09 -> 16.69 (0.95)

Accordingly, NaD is 4.37 angstrom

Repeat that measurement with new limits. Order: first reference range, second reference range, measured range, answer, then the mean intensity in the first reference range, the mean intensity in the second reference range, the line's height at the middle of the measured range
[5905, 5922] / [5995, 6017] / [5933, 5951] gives 0.56 angstrom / 16.2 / 16.1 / 16.1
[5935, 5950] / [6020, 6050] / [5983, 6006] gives 0.62 angstrom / 15.6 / 17.3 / 16.6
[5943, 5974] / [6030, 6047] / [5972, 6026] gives 0.97 angstrom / 16.1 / 17.4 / 16.8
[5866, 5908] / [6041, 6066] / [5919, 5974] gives -2.51 angstrom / 15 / 16.6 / 15.5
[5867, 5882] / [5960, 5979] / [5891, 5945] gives 4.36 angstrom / 16.7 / 16.9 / 16.8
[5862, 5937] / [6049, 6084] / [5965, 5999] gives -0.68 angstrom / 15.5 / 17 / 16.3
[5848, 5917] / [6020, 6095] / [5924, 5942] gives -0.53 angstrom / 15.4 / 17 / 15.9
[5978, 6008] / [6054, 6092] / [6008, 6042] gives -0.83 angstrom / 16.3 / 16.9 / 16.5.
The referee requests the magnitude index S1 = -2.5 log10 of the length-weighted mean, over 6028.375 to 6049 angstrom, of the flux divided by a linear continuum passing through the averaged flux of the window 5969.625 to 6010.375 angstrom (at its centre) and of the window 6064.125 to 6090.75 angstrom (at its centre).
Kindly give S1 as -0.03 mag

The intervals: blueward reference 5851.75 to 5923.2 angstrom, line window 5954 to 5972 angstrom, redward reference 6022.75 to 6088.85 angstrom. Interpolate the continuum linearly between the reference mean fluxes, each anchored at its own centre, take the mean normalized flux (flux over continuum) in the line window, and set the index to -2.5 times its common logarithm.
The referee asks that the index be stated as -0.03 mag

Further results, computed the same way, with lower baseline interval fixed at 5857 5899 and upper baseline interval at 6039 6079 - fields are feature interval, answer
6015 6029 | -0.022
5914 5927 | -0.050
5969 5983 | -0.037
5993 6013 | 0.029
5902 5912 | 0.007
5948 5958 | 0.005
